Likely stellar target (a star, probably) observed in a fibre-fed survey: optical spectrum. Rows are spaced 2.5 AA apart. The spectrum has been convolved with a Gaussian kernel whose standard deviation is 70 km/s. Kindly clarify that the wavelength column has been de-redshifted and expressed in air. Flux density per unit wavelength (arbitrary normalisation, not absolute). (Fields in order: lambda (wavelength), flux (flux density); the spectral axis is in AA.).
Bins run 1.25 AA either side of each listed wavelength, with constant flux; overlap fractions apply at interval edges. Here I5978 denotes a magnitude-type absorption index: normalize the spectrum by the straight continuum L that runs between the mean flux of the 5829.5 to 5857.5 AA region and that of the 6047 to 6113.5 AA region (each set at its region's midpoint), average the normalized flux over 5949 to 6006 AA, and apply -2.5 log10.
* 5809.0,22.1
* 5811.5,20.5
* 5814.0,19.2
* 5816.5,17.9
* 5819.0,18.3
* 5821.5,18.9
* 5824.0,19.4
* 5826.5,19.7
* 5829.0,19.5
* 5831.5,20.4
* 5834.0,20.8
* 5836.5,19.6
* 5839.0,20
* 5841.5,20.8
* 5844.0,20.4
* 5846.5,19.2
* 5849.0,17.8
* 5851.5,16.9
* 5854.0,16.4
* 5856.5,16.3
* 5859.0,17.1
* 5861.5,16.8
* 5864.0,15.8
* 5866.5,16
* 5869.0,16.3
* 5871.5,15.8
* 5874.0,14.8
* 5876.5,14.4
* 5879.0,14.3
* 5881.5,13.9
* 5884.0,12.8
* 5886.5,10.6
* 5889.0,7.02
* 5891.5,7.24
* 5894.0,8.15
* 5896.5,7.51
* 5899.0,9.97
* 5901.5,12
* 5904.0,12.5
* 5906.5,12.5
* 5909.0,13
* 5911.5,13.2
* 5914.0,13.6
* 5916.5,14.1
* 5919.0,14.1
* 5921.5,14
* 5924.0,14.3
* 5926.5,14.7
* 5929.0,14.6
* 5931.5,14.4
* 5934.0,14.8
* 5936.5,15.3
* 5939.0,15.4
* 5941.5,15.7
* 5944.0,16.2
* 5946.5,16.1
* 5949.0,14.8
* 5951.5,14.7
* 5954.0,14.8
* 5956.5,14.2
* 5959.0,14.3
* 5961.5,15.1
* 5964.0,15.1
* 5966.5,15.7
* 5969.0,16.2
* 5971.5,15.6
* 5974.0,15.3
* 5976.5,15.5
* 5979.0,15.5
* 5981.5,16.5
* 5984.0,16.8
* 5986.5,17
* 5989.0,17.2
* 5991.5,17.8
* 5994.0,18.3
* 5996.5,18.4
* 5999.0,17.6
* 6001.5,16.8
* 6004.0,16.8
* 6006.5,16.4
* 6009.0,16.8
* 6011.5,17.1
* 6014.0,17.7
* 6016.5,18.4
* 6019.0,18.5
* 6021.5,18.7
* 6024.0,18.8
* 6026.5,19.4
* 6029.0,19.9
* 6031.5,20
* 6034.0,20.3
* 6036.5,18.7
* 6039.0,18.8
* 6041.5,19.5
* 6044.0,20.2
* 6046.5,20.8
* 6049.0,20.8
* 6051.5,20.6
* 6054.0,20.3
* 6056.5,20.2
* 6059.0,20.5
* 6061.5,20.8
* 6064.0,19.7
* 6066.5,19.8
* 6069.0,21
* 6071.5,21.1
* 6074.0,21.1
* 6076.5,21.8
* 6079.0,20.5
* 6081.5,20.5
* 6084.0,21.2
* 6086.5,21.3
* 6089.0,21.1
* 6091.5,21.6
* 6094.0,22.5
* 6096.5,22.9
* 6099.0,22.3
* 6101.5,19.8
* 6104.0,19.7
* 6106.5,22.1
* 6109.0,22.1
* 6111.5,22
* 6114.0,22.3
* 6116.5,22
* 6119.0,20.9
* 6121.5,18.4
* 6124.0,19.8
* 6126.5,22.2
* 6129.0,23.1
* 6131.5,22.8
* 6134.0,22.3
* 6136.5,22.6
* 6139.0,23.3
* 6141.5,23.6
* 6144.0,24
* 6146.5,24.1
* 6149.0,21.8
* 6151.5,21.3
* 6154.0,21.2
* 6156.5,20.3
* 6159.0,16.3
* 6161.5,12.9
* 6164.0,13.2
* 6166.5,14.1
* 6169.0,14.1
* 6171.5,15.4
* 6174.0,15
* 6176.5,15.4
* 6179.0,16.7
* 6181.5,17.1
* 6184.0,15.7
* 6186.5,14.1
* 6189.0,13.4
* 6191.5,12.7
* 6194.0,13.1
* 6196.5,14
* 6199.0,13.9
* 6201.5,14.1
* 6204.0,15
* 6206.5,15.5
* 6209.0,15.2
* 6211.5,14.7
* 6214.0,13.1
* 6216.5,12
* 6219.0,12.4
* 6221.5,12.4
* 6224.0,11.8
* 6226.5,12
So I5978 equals 0.24 mag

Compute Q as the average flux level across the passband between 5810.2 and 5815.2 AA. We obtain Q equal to 19.9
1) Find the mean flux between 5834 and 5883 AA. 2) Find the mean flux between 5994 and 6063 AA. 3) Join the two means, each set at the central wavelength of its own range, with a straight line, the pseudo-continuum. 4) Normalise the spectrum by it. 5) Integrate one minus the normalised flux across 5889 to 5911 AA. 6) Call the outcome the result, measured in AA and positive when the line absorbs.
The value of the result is 9.1 AA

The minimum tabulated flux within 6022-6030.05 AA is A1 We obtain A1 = 18.8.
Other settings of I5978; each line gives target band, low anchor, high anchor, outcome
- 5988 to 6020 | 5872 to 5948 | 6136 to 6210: -0.21 mag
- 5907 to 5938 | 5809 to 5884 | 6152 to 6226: 0.21 mag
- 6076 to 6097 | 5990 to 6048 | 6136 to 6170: -0.13 mag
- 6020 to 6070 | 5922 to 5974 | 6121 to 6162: -0.10 mag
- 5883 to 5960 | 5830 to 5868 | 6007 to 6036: 0.37 mag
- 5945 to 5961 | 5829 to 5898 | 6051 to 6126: 0.19 mag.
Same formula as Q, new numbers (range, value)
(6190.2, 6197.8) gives 13.3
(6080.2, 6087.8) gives 21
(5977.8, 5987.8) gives 16.5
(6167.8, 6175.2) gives 14.8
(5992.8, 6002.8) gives 17.8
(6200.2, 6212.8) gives 14.9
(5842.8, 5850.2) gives 19.1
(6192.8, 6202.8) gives 13.8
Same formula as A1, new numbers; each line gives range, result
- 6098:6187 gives 12.9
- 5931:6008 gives 14.2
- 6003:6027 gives 16.4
